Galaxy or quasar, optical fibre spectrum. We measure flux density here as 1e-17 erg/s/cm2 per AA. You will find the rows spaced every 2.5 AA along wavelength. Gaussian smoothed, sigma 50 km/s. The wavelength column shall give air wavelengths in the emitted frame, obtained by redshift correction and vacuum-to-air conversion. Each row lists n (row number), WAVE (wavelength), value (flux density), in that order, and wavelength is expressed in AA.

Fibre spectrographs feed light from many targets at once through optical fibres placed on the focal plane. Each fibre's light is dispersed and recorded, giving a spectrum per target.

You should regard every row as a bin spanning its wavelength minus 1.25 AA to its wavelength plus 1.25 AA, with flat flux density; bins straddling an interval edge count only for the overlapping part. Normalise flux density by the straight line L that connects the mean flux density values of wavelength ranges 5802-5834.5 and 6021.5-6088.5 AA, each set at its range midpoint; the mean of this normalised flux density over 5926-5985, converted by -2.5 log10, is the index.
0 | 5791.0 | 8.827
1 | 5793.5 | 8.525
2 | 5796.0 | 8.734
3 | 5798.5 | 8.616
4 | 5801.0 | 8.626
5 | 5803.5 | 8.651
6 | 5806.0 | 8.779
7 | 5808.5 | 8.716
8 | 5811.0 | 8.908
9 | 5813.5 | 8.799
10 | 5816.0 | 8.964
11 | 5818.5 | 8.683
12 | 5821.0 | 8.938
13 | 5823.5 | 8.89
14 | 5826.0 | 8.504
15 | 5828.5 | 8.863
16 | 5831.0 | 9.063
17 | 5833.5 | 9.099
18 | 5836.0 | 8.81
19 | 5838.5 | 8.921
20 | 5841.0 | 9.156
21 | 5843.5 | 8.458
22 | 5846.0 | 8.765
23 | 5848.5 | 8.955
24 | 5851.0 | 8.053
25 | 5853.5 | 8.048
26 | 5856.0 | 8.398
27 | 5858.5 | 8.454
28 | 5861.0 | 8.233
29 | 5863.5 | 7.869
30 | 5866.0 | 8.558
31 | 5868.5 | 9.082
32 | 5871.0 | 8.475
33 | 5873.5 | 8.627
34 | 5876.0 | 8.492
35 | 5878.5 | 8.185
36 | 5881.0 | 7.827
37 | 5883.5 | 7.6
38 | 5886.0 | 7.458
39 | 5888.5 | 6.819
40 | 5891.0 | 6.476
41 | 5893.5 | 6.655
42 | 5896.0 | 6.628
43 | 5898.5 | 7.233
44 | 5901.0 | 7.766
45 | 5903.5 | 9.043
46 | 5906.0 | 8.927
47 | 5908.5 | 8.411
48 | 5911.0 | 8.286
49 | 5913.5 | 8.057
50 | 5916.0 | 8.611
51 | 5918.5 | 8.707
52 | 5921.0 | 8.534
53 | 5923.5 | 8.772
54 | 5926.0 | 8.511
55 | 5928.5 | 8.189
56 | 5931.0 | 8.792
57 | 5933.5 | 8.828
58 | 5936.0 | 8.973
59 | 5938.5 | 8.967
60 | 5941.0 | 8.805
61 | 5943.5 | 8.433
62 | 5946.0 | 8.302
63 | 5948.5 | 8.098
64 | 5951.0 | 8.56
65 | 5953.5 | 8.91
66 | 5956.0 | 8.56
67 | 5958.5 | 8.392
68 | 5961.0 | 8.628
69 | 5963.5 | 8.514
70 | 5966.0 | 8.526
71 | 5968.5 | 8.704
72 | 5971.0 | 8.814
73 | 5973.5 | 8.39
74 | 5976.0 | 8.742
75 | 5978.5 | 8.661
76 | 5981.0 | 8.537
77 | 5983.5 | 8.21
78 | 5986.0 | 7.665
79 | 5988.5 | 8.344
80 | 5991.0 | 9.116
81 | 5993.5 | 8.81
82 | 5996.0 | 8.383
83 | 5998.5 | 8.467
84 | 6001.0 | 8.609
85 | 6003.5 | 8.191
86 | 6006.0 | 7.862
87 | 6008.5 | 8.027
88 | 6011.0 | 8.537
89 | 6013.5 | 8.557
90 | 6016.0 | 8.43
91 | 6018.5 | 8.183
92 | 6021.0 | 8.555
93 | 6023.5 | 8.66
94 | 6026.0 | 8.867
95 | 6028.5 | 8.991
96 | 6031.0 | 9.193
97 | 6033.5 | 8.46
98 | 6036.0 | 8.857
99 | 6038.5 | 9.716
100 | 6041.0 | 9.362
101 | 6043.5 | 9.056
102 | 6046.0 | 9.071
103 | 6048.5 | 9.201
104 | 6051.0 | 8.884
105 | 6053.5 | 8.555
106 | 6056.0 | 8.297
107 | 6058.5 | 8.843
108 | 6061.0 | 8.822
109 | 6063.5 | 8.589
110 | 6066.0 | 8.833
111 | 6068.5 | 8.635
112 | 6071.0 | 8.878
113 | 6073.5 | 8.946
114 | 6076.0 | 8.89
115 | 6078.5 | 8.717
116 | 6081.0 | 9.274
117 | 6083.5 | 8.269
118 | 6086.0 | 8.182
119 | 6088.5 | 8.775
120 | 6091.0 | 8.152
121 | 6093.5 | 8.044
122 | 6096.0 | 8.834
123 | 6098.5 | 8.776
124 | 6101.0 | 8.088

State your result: 0.03 mag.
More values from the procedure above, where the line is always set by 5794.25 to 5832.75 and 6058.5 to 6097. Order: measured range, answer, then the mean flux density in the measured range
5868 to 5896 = 0.14 mag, 7.7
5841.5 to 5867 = 0.05 mag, 8.4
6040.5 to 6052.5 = -0.05 mag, 9.09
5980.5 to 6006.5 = 0.04 mag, 8.39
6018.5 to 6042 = -0.03 mag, 8.92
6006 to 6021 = 0.05 mag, 8.32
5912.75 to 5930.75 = 0.03 mag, 8.51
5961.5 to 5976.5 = 0.01 mag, 8.61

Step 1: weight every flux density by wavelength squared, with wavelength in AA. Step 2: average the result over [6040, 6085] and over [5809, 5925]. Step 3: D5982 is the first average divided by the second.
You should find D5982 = 1.1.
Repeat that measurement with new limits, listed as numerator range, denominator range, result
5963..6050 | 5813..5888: 1.07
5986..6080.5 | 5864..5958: 1.10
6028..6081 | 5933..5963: 1.07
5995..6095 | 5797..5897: 1.11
